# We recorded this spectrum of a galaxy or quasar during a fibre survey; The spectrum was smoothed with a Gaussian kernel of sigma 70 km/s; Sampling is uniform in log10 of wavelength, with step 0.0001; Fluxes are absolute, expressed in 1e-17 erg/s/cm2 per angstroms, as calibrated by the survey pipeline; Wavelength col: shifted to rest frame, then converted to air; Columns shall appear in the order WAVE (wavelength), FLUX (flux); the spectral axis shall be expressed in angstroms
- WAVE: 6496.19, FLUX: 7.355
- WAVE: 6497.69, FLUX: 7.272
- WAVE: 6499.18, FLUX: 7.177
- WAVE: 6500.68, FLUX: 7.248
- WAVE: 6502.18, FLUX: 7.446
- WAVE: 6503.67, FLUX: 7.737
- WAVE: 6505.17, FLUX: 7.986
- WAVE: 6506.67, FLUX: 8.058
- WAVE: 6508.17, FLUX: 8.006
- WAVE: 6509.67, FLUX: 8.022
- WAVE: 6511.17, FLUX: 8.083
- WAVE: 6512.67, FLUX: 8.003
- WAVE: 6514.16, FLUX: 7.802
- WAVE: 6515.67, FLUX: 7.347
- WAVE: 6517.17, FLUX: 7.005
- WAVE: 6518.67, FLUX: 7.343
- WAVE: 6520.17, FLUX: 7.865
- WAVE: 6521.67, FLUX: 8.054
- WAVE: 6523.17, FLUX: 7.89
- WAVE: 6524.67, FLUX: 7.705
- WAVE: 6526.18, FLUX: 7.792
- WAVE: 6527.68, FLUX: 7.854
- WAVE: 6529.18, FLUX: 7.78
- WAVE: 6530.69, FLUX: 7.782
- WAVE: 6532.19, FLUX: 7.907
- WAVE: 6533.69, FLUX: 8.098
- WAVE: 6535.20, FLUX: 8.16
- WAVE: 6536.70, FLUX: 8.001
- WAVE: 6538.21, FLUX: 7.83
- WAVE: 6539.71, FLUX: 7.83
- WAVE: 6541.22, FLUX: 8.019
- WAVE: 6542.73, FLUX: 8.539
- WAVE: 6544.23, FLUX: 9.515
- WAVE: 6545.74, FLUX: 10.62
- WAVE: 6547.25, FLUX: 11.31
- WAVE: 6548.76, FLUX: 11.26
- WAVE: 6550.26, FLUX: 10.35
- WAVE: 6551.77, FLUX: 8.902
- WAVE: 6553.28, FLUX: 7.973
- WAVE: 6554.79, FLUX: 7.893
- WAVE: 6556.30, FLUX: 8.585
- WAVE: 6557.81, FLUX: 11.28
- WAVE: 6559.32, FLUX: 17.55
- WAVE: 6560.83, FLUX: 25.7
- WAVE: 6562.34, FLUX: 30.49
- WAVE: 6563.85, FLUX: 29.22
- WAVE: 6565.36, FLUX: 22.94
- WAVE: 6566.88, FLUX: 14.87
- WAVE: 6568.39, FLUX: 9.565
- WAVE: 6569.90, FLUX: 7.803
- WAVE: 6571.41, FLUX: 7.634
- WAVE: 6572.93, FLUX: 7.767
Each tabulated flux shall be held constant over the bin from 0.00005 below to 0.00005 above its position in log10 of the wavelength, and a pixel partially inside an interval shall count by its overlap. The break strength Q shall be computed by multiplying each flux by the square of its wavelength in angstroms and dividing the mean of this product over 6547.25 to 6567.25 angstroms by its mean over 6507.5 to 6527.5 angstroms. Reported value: 2.06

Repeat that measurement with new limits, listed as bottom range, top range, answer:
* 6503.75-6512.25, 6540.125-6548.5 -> 1.22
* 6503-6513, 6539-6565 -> 1.70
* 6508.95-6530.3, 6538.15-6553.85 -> 1.22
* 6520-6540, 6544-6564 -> 1.79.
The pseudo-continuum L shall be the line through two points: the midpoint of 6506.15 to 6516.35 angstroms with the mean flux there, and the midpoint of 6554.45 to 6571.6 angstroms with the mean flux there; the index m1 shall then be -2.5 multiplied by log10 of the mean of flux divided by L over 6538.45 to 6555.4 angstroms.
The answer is 0.44 mag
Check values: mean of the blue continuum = 7.9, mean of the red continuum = 16.6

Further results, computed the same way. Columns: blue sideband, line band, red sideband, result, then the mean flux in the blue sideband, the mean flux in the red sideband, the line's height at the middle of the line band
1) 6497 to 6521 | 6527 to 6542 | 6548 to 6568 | 0.437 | 7.65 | 15.8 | 11.9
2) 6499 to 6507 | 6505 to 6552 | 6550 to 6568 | 0.335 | 7.61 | 16.3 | 11.6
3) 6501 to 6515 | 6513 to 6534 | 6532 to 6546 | 0.056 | 7.88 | 8.4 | 8.14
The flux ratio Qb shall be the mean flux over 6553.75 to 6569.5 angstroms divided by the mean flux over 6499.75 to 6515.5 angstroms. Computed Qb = 2.23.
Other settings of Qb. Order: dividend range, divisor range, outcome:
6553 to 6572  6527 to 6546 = 1.91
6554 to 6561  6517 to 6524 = 1.72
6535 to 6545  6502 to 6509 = 1.05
